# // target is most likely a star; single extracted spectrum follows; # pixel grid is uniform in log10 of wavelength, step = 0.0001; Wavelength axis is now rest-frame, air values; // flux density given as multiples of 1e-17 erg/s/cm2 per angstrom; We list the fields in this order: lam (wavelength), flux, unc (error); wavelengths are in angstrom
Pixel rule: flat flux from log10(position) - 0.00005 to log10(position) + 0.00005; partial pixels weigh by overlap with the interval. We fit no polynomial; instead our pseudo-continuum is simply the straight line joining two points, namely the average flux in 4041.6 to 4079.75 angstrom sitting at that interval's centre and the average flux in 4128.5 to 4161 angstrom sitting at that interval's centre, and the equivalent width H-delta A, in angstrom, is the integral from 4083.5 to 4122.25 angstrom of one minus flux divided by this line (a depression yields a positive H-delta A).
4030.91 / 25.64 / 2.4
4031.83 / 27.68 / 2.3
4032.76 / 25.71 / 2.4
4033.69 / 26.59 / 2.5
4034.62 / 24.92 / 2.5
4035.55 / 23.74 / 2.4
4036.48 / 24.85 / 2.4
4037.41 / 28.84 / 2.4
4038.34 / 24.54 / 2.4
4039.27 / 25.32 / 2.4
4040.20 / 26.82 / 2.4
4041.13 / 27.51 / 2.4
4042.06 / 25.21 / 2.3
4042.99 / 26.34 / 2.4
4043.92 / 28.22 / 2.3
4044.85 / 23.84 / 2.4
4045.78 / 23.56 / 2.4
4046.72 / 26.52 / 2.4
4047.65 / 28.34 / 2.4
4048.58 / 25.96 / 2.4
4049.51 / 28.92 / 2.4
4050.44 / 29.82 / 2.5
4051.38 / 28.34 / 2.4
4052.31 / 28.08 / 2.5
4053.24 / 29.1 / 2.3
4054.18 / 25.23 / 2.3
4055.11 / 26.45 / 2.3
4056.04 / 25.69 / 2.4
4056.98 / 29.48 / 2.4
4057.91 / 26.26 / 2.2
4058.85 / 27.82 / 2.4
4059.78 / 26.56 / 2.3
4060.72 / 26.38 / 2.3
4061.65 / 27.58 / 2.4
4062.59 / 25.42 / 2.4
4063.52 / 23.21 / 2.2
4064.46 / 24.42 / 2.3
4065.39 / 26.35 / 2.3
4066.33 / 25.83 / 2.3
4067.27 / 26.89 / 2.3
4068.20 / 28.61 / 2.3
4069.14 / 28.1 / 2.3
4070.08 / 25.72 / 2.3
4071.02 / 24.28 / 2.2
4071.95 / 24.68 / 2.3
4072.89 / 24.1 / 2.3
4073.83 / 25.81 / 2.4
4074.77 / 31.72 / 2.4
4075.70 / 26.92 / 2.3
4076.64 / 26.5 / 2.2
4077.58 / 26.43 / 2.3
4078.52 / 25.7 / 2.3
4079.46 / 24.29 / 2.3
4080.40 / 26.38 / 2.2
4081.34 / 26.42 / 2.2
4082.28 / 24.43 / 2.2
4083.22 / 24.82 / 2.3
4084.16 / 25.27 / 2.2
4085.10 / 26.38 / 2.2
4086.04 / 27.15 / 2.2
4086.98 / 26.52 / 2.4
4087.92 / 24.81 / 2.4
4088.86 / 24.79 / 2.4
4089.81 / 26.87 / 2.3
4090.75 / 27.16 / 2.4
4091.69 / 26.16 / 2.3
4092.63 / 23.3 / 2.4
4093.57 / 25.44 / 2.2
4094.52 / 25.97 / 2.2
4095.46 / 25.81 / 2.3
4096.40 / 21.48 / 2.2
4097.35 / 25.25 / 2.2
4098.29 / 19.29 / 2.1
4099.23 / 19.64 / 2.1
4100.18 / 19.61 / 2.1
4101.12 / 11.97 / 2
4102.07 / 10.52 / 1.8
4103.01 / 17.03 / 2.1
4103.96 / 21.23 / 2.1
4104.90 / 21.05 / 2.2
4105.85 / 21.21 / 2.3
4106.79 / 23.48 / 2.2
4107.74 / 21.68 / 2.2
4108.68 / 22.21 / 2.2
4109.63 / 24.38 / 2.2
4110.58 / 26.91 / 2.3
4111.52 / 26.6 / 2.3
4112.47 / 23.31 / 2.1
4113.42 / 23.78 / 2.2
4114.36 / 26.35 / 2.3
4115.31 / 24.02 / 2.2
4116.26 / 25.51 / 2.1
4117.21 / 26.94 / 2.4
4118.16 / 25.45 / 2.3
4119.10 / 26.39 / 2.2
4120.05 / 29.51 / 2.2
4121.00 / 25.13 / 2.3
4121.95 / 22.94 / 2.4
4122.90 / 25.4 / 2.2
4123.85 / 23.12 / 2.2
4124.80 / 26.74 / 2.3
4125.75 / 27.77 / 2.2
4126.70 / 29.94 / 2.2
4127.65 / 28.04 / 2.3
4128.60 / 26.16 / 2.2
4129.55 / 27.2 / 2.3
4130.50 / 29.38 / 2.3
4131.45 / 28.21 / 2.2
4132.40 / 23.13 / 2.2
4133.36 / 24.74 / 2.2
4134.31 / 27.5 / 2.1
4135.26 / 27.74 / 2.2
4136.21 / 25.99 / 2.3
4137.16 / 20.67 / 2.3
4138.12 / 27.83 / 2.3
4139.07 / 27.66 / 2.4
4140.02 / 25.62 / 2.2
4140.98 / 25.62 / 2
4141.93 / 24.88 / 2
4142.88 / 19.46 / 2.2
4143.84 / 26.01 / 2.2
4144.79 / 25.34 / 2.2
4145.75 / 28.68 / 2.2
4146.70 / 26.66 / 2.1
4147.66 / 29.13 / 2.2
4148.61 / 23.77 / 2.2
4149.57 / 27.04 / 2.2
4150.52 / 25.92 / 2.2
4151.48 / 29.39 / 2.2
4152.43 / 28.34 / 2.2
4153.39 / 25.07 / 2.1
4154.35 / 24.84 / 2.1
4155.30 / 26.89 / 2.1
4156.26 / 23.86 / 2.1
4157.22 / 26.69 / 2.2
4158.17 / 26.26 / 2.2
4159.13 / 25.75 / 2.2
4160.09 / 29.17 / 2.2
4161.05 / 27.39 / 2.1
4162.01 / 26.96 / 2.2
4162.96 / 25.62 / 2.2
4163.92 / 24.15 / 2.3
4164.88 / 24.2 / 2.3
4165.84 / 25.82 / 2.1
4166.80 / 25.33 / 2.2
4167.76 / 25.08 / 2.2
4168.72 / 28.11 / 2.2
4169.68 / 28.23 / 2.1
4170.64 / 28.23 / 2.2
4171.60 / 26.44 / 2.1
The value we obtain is 4.0 angstrom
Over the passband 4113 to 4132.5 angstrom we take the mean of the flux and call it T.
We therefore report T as 26.3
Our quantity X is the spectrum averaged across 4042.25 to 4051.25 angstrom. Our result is 26.8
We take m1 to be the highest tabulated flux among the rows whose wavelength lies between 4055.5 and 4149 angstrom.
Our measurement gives 31.72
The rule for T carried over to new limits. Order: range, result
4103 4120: 24.1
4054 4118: 24.7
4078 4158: 24.9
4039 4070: 26.7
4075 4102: 24.3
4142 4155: 26.1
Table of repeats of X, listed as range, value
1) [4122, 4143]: 26.1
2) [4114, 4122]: 25.9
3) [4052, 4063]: 27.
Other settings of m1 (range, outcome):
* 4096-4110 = 25.25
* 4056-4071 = 29.48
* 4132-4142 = 27.83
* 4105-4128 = 29.94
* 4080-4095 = 27.16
